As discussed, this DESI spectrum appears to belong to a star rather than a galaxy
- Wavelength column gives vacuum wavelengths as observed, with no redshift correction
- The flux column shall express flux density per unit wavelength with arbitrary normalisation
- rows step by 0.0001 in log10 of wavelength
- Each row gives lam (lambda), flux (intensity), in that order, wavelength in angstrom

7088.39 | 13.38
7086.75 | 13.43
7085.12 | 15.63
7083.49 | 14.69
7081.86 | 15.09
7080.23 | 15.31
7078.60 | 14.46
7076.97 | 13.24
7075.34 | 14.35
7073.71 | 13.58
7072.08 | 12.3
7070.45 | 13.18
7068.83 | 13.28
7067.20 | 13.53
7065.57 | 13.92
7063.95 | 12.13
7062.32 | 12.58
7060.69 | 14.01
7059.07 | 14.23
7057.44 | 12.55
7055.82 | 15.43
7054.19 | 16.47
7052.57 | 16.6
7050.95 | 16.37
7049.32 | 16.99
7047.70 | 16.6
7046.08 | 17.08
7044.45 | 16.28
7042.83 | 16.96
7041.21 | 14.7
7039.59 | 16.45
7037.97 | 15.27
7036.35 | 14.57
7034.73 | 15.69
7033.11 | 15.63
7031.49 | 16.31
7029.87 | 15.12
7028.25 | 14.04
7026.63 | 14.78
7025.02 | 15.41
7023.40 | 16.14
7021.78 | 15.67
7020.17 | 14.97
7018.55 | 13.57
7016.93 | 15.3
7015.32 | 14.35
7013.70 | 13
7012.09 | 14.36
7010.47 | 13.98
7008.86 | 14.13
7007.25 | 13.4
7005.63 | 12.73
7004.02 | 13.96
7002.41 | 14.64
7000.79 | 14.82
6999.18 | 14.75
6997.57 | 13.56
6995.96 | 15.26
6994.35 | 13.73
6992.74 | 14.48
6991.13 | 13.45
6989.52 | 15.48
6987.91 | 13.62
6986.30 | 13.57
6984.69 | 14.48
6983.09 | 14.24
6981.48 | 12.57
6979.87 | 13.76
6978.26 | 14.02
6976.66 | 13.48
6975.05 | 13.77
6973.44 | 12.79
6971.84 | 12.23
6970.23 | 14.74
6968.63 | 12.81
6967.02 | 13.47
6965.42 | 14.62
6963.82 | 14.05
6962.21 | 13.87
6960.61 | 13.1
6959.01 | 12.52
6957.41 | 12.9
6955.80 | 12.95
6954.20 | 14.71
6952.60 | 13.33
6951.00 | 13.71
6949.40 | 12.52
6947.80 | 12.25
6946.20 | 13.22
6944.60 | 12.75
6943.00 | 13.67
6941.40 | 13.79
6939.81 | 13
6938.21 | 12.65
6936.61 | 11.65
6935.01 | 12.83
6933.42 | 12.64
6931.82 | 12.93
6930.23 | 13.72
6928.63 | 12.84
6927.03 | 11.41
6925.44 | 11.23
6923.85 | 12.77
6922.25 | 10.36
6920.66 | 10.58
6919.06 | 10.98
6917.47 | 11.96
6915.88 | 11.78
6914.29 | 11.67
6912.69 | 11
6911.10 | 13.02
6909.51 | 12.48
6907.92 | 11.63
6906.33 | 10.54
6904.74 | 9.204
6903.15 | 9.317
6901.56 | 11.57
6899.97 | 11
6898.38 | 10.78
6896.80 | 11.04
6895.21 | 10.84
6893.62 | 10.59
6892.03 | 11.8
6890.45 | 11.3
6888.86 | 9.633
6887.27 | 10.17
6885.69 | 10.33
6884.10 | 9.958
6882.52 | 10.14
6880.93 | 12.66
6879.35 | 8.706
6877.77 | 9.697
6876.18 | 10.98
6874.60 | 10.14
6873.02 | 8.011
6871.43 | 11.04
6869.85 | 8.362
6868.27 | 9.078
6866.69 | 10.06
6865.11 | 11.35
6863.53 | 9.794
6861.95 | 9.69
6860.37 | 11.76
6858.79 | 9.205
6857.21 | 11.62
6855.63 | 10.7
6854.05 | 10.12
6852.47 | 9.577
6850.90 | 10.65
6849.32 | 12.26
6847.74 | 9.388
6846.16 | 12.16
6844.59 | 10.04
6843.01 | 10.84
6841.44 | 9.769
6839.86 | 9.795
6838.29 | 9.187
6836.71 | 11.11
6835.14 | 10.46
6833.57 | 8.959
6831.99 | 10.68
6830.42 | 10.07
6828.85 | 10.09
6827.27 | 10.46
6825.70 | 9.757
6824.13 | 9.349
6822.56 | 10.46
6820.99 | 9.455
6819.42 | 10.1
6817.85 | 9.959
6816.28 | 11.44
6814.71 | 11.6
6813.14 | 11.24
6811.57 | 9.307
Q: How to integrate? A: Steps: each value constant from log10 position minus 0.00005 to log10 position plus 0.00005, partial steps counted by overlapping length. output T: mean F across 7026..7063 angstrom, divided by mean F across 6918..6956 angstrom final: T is 1.2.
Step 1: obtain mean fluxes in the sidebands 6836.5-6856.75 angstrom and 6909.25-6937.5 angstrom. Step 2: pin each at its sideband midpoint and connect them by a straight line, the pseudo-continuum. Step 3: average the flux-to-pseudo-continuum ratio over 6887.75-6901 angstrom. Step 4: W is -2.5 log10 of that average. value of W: 0.05 mag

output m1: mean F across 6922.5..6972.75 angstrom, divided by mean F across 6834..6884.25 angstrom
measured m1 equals 1.3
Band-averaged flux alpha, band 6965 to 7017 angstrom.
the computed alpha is 13.9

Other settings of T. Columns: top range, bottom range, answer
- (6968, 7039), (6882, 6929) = 1.29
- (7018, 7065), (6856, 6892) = 1.50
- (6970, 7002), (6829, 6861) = 1.34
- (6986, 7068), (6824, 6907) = 1.43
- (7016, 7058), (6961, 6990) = 1.14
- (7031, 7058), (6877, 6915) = 1.47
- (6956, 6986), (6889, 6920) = 1.21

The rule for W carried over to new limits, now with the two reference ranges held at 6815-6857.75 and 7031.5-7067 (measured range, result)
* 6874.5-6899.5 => 0.09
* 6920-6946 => 0.01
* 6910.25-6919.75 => 0.04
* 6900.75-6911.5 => 0.09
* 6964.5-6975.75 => -0.01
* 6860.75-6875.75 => 0.13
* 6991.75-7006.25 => -0.01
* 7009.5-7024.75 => -0.01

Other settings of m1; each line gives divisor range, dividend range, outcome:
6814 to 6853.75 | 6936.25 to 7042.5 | 1.36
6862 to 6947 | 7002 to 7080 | 1.31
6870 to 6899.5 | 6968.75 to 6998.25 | 1.33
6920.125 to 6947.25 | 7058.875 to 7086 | 1.11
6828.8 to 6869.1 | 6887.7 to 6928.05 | 1.08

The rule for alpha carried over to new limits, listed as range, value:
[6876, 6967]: 11.9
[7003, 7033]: 14.5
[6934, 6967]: 13.2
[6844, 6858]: 10.7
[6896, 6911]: 10.9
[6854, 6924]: 10.6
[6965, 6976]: 13.4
